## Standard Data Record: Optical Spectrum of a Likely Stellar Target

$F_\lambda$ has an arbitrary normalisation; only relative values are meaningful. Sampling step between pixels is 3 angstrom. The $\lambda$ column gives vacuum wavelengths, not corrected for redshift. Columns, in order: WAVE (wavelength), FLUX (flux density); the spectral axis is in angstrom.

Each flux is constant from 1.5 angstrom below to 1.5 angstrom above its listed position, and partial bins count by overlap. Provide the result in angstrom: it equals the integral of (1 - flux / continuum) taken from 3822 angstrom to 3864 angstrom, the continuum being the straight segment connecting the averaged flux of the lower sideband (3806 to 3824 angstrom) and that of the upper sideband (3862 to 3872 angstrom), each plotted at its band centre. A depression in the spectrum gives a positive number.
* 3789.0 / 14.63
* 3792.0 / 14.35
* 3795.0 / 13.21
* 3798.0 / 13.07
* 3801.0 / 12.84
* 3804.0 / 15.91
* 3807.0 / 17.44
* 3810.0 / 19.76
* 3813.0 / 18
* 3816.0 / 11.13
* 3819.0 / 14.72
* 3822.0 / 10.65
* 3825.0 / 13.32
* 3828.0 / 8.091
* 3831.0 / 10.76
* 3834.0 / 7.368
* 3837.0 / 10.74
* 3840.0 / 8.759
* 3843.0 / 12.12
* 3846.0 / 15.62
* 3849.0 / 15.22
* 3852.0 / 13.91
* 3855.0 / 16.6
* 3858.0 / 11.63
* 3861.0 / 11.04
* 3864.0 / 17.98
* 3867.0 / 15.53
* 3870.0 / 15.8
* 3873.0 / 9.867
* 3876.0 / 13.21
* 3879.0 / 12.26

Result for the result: 9.3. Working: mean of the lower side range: 15.2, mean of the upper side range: 15.8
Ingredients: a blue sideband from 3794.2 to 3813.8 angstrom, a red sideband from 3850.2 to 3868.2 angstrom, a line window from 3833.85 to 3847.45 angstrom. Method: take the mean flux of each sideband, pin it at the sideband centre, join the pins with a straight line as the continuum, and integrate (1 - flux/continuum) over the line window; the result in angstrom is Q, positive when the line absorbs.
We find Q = 3.3 angstrom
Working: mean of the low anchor 15.8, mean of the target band 11.3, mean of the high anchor 14.4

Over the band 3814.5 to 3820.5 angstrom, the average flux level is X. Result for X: 12.9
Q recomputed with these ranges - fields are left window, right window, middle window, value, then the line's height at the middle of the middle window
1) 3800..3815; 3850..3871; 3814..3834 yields 6.0 angstrom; 16.1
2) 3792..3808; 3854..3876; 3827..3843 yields 5.3 angstrom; 14.2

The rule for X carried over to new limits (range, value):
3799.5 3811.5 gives 16.5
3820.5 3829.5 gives 10.7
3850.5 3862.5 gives 13.3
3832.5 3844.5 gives 9.75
